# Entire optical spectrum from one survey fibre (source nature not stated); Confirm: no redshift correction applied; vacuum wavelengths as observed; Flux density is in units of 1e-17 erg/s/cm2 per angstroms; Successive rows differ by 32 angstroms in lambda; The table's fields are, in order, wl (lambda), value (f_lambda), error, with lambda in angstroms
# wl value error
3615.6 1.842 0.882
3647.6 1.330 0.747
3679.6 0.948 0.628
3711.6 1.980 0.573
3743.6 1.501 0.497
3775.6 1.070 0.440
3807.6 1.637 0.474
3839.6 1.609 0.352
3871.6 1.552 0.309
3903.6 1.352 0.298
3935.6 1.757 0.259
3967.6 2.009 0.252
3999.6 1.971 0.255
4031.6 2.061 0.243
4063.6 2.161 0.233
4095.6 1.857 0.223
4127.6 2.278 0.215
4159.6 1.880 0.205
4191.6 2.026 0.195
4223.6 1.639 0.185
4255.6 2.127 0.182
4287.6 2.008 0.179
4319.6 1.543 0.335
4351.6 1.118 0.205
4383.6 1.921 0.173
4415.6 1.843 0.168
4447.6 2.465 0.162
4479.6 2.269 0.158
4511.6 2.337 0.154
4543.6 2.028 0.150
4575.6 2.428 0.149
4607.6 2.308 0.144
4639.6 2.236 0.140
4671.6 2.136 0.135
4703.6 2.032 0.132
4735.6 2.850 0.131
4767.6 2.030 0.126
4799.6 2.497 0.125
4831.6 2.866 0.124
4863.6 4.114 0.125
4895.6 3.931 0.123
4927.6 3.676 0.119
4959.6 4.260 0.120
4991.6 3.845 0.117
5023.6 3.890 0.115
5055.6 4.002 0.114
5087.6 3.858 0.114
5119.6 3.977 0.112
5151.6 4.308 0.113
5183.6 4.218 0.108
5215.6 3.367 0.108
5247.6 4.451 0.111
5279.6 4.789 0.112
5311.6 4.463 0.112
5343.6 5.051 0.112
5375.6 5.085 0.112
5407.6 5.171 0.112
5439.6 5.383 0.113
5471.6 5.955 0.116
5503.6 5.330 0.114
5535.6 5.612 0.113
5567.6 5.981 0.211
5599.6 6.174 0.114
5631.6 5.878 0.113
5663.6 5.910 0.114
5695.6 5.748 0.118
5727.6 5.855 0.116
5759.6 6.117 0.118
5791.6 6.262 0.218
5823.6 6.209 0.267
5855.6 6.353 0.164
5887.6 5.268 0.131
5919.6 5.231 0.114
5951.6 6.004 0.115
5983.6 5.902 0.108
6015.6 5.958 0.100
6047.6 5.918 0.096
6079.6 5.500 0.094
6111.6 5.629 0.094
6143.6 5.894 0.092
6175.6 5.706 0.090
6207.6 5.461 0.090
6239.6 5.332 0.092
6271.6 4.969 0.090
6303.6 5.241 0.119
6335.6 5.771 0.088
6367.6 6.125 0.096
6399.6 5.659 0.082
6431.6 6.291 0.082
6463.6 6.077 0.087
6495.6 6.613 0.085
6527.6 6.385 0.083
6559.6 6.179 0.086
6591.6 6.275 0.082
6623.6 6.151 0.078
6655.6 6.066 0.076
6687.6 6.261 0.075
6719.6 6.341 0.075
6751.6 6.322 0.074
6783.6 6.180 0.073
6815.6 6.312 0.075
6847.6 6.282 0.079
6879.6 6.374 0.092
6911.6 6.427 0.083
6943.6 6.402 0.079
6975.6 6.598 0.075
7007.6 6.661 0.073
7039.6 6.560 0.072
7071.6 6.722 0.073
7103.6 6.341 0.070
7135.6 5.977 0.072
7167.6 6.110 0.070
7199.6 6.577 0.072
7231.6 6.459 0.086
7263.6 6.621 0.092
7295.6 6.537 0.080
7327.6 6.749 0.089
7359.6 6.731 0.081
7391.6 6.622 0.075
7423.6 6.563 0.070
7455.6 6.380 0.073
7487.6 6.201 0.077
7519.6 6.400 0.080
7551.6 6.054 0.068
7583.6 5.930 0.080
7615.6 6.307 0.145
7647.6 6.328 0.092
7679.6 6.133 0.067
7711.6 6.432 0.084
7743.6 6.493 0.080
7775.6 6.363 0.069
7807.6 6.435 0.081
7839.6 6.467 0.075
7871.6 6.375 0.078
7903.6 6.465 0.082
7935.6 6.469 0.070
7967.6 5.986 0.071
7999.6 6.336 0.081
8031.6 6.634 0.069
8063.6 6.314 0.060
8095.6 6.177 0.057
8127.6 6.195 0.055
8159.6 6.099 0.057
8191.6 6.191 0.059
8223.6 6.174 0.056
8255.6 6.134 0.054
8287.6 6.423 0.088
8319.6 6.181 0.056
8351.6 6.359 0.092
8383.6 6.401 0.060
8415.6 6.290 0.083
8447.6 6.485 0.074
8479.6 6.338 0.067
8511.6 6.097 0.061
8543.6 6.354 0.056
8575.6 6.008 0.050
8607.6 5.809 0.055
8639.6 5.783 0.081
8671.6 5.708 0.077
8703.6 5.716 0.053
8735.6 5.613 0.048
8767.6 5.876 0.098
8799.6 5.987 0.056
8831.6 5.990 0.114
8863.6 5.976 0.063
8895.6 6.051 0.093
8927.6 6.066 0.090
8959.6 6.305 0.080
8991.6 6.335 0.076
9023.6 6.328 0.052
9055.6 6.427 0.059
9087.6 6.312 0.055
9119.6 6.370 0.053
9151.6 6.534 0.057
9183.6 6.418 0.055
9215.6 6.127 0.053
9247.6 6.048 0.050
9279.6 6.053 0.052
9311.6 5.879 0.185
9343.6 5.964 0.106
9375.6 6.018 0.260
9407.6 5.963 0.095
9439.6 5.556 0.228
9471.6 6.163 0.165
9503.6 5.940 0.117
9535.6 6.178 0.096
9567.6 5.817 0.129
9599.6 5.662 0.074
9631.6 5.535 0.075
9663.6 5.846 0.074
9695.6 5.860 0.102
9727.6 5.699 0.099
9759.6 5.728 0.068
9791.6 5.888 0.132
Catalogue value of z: 0.21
